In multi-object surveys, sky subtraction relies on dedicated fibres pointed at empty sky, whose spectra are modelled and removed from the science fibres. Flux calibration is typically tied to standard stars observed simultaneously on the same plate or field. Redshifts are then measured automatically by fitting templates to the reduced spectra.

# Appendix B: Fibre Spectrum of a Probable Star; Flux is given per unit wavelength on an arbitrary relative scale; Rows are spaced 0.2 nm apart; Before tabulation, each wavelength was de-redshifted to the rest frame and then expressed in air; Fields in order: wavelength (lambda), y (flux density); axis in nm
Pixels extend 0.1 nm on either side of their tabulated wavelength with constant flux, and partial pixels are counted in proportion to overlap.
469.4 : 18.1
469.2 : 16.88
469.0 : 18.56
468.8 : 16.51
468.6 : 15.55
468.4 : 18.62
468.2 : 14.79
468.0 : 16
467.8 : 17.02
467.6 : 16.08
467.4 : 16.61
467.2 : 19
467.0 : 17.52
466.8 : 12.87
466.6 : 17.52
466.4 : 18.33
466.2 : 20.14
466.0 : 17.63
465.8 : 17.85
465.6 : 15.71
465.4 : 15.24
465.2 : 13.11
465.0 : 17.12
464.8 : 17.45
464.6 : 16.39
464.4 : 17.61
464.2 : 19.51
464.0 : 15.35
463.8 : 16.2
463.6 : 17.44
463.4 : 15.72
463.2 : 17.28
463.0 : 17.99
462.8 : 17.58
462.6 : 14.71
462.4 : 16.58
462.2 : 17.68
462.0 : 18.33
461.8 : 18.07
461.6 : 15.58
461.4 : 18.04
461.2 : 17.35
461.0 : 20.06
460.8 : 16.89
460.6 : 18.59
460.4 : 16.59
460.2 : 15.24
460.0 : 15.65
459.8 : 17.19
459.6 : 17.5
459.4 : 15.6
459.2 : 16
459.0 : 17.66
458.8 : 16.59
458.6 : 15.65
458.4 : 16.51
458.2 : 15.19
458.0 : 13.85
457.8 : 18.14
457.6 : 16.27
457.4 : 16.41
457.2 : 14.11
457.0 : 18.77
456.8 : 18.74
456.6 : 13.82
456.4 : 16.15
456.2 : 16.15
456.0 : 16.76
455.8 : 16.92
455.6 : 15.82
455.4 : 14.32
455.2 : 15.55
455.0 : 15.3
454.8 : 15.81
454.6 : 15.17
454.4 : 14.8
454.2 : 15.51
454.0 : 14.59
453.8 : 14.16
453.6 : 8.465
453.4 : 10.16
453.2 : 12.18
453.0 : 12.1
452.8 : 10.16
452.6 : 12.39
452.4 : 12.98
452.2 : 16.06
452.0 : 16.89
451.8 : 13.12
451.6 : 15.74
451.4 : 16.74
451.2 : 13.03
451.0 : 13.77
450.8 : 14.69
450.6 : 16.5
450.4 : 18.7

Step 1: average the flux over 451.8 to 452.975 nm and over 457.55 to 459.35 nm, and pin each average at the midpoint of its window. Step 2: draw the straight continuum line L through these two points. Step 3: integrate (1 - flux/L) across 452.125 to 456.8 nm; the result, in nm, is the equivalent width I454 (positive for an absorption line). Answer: 0.08 nm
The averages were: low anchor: 13.5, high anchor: 16.2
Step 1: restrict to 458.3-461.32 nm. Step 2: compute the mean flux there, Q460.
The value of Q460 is 16.9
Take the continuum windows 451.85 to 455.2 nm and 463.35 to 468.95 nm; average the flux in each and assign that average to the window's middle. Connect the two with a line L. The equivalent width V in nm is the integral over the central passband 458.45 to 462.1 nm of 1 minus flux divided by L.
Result -0.41 nm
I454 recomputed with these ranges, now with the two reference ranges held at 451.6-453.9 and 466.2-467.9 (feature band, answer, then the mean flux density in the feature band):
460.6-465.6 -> -0.36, 17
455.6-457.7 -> -0.37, 16.4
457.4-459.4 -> -0.24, 16.2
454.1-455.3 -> -0.18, 15.4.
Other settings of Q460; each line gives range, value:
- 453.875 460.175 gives 16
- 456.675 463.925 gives 16.8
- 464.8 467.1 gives 16.7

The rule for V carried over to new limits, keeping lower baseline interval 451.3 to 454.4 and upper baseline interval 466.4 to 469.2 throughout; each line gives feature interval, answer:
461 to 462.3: -0.196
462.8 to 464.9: -0.166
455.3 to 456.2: -0.120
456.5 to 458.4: -0.223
